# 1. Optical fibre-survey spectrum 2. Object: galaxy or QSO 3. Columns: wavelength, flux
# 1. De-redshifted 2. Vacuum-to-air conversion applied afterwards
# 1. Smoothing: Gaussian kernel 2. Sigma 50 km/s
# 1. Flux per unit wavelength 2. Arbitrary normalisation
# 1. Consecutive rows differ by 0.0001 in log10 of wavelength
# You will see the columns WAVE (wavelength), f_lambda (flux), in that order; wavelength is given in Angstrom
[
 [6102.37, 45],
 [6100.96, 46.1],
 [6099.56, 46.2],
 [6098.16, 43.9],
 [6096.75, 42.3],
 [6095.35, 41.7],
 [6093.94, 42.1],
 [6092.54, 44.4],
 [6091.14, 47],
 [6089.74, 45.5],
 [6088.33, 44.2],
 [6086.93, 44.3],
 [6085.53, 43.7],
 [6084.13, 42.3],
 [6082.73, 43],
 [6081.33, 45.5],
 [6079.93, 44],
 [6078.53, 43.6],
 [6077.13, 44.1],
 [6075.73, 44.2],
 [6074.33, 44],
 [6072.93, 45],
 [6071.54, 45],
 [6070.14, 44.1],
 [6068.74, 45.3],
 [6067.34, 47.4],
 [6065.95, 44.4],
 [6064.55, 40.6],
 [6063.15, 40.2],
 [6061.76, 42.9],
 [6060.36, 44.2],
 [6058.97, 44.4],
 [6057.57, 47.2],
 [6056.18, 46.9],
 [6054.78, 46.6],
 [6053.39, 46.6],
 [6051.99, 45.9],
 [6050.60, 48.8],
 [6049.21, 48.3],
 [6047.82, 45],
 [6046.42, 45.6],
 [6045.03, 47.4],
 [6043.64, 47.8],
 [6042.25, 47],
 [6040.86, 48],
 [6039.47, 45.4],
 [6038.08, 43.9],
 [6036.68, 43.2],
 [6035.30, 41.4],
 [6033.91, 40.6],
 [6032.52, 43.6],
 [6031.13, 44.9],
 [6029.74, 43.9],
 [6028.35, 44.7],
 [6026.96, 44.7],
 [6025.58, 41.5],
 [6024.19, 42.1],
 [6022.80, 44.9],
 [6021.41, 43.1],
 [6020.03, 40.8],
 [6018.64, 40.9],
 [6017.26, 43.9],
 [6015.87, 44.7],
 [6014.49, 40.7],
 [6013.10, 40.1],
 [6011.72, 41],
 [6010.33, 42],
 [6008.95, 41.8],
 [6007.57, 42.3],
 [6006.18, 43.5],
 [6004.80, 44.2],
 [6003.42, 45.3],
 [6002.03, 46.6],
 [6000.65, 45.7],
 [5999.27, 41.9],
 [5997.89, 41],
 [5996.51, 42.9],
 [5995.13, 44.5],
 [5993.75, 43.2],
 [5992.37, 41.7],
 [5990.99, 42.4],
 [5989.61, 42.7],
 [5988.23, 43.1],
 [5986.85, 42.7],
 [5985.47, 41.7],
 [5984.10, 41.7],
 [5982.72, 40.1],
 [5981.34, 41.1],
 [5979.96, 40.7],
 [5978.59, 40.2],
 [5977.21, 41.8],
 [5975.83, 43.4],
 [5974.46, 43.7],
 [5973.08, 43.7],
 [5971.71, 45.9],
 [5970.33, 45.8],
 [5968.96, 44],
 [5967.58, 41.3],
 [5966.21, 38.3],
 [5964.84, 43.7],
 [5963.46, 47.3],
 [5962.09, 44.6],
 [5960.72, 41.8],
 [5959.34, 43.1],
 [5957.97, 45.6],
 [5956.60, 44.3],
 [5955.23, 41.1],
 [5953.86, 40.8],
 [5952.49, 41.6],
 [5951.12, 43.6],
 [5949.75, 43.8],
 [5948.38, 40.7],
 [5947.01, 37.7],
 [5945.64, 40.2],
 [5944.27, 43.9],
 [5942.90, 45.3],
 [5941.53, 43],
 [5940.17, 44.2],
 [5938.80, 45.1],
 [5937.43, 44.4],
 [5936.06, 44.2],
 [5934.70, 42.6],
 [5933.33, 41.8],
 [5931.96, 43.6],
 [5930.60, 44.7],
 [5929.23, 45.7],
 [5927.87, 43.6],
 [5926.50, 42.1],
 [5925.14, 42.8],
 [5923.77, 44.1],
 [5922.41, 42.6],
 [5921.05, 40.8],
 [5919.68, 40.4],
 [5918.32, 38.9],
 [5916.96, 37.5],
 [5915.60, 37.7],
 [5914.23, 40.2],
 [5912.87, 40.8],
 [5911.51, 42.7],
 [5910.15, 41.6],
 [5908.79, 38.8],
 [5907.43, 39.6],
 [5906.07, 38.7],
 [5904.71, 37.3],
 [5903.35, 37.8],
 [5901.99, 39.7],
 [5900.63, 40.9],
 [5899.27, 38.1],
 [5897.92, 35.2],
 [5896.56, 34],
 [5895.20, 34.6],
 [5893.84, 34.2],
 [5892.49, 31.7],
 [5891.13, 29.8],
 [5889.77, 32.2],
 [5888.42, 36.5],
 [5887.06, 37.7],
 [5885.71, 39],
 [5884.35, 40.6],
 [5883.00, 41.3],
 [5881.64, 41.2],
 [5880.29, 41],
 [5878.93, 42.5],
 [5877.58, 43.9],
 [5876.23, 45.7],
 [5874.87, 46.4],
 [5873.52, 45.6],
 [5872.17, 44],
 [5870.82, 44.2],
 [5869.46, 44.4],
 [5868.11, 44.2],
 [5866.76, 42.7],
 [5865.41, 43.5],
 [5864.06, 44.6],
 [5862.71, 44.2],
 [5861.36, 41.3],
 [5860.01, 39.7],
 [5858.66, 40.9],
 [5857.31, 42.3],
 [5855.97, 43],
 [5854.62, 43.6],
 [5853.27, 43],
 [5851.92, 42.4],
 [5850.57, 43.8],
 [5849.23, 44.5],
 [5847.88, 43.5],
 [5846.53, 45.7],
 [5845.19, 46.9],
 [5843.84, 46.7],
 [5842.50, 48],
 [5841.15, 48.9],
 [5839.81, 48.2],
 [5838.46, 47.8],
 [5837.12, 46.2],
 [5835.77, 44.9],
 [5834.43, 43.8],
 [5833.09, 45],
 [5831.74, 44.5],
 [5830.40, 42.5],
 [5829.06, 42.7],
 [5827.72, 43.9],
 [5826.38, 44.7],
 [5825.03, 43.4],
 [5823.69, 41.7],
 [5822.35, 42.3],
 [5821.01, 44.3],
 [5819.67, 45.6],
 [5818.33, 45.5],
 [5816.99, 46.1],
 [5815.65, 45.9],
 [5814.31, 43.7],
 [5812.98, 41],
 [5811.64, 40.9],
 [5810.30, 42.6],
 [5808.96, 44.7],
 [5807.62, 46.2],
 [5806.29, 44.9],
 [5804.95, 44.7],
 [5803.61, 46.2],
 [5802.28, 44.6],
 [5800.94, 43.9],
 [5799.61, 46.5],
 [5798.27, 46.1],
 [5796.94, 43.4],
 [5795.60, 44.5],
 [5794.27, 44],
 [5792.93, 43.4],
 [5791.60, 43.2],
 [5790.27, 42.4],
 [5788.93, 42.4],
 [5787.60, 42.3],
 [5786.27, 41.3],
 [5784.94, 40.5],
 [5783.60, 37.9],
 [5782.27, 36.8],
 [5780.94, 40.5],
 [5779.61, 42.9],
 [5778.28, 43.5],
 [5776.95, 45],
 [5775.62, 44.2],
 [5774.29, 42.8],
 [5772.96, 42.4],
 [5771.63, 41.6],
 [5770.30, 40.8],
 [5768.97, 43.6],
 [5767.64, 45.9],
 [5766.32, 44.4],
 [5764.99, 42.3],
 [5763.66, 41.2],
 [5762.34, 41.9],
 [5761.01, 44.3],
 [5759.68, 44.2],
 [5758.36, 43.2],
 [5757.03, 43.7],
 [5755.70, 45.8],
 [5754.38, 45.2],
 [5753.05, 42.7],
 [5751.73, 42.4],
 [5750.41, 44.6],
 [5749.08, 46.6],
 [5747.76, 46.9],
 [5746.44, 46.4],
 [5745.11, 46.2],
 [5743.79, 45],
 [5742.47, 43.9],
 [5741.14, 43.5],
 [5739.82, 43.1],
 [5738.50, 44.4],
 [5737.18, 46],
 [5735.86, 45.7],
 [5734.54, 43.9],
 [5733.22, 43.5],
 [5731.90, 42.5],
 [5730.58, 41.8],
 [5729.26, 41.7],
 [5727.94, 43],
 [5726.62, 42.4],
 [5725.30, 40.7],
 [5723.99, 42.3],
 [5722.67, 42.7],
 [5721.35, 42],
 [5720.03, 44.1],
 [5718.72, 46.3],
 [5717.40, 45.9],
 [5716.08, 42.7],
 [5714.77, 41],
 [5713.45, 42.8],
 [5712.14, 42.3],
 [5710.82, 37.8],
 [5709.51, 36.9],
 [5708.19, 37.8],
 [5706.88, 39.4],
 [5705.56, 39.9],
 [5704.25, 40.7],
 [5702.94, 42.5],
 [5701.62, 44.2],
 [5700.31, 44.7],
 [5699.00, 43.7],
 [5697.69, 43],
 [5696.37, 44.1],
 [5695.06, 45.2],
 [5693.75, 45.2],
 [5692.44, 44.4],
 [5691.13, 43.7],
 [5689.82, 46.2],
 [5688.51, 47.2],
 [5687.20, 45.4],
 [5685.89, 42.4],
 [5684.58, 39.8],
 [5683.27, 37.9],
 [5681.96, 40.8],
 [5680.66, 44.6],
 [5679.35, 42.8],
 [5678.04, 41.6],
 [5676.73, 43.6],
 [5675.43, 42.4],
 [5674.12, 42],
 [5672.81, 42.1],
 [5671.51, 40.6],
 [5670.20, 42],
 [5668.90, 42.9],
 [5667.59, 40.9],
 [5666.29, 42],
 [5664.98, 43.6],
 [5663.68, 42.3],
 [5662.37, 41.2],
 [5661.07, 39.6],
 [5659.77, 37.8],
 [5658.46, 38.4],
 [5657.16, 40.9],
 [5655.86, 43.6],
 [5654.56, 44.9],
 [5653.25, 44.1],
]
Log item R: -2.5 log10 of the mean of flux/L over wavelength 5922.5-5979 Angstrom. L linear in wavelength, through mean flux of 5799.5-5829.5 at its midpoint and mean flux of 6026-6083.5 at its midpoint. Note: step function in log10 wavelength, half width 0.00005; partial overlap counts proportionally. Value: 0.03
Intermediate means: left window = 44.1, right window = 44.8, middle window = 43.2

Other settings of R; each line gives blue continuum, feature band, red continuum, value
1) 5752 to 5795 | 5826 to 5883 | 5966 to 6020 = -0.04 mag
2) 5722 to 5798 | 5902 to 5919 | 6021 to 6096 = 0.12 mag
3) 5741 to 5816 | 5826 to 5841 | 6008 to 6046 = -0.04 mag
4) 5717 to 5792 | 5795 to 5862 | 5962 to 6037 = -0.03 mag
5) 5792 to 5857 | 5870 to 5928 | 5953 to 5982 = 0.11 mag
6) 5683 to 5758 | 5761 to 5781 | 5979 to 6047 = 0.01 mag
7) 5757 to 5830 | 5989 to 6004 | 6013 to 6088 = 0.02 mag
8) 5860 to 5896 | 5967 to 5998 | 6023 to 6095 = 0.01 mag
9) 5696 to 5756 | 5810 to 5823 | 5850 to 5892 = -0.04 mag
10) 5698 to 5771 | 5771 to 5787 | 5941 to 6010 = 0.04 mag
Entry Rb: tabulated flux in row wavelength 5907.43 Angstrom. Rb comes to 39.6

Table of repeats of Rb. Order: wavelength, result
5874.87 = 46.4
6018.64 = 40.9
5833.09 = 45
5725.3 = 40.7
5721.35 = 42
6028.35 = 44.7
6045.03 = 47.4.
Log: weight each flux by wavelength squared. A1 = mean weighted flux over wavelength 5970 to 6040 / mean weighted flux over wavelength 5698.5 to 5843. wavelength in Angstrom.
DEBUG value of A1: 1.1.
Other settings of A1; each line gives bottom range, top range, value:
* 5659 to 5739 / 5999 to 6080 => 1.17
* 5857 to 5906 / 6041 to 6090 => 1.20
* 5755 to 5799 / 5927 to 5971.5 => 1.07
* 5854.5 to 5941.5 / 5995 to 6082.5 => 1.13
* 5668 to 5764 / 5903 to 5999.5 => 1.06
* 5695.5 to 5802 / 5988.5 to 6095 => 1.13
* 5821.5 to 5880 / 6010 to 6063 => 1.07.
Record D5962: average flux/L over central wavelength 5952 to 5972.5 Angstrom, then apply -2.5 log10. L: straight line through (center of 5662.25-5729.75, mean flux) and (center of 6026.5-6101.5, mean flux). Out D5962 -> 0.02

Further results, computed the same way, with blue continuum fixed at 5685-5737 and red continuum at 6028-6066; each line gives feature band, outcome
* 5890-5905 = 0.23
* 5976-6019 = 0.05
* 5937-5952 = 0.04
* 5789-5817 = -0.02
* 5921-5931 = 0.02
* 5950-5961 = 0.04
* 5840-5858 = -0.03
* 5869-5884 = 0.01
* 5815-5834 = -0.01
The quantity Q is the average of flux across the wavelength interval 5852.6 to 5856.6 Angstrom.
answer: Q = 43.2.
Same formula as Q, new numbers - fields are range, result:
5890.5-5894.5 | 31.9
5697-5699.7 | 43.3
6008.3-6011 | 42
